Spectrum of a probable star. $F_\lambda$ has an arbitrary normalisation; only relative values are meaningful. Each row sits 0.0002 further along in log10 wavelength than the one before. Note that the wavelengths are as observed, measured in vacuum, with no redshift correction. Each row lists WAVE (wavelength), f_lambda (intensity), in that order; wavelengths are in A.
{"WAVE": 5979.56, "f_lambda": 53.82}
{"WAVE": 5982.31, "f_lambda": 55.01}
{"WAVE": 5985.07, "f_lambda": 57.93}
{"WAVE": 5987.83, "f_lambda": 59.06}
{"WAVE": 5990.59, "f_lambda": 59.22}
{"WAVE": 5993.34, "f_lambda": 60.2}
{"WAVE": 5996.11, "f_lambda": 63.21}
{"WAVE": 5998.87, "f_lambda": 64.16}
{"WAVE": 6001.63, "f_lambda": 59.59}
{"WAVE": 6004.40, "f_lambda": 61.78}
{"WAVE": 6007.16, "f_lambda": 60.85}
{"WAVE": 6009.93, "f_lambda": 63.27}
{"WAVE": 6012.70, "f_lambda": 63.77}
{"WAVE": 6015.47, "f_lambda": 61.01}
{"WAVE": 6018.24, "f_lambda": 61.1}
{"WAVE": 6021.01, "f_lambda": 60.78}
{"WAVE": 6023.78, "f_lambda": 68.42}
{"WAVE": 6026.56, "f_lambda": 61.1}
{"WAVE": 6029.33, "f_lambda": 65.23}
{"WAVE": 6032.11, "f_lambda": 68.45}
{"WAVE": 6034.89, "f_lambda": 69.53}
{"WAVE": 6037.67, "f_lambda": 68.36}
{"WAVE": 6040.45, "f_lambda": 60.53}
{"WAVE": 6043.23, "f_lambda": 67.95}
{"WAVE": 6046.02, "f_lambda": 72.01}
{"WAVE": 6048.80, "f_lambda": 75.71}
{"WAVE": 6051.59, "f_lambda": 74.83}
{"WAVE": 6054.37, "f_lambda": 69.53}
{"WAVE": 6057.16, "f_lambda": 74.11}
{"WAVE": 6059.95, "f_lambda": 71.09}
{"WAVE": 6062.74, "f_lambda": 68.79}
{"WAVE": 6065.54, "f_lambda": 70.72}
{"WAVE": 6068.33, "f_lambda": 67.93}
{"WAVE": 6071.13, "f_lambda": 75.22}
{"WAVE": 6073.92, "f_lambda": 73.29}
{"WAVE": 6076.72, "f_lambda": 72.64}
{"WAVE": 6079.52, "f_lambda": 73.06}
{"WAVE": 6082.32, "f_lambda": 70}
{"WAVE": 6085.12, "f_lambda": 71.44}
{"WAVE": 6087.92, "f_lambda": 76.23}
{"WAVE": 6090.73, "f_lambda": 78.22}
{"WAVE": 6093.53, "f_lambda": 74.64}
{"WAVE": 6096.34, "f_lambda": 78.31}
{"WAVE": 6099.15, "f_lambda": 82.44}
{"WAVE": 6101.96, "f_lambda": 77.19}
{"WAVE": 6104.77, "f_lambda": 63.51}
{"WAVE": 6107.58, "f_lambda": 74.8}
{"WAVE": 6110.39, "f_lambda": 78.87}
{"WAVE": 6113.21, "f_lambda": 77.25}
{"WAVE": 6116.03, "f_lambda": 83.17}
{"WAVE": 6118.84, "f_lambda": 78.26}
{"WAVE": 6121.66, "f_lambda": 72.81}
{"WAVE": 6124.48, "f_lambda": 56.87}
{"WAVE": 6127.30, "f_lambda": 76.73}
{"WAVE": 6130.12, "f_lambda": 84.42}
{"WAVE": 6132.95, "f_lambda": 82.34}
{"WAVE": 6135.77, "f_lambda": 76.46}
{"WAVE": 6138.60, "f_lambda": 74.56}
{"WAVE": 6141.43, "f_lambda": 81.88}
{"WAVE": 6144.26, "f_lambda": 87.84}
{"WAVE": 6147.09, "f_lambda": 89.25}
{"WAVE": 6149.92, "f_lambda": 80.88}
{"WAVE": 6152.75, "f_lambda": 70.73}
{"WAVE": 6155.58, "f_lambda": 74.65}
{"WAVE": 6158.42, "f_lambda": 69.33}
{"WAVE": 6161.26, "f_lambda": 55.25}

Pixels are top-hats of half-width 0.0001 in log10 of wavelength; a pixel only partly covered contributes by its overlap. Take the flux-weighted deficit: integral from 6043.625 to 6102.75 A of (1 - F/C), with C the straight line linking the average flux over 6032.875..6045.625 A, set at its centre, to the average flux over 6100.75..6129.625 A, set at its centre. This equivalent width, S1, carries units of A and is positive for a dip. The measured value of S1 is -2.7 A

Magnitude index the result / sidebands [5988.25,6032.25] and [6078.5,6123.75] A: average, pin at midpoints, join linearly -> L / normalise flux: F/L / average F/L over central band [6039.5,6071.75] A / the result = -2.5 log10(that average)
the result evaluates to -0.029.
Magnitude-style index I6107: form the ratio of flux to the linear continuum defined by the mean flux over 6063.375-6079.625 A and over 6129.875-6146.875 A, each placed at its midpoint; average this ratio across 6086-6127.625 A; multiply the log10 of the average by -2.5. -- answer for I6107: 0.02 mag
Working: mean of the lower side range 71.9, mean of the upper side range 81.6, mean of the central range 75.2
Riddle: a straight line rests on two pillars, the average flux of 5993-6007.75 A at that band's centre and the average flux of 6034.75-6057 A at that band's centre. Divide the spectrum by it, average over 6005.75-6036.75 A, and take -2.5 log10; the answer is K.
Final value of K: 0.03 mag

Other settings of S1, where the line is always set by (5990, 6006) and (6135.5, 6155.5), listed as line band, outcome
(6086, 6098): -0.6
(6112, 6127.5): 0.6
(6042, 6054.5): -0.8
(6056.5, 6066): -0.2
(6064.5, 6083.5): -0.2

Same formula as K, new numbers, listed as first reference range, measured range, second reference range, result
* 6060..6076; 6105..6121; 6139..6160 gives -0.02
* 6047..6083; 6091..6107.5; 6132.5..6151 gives 0.01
